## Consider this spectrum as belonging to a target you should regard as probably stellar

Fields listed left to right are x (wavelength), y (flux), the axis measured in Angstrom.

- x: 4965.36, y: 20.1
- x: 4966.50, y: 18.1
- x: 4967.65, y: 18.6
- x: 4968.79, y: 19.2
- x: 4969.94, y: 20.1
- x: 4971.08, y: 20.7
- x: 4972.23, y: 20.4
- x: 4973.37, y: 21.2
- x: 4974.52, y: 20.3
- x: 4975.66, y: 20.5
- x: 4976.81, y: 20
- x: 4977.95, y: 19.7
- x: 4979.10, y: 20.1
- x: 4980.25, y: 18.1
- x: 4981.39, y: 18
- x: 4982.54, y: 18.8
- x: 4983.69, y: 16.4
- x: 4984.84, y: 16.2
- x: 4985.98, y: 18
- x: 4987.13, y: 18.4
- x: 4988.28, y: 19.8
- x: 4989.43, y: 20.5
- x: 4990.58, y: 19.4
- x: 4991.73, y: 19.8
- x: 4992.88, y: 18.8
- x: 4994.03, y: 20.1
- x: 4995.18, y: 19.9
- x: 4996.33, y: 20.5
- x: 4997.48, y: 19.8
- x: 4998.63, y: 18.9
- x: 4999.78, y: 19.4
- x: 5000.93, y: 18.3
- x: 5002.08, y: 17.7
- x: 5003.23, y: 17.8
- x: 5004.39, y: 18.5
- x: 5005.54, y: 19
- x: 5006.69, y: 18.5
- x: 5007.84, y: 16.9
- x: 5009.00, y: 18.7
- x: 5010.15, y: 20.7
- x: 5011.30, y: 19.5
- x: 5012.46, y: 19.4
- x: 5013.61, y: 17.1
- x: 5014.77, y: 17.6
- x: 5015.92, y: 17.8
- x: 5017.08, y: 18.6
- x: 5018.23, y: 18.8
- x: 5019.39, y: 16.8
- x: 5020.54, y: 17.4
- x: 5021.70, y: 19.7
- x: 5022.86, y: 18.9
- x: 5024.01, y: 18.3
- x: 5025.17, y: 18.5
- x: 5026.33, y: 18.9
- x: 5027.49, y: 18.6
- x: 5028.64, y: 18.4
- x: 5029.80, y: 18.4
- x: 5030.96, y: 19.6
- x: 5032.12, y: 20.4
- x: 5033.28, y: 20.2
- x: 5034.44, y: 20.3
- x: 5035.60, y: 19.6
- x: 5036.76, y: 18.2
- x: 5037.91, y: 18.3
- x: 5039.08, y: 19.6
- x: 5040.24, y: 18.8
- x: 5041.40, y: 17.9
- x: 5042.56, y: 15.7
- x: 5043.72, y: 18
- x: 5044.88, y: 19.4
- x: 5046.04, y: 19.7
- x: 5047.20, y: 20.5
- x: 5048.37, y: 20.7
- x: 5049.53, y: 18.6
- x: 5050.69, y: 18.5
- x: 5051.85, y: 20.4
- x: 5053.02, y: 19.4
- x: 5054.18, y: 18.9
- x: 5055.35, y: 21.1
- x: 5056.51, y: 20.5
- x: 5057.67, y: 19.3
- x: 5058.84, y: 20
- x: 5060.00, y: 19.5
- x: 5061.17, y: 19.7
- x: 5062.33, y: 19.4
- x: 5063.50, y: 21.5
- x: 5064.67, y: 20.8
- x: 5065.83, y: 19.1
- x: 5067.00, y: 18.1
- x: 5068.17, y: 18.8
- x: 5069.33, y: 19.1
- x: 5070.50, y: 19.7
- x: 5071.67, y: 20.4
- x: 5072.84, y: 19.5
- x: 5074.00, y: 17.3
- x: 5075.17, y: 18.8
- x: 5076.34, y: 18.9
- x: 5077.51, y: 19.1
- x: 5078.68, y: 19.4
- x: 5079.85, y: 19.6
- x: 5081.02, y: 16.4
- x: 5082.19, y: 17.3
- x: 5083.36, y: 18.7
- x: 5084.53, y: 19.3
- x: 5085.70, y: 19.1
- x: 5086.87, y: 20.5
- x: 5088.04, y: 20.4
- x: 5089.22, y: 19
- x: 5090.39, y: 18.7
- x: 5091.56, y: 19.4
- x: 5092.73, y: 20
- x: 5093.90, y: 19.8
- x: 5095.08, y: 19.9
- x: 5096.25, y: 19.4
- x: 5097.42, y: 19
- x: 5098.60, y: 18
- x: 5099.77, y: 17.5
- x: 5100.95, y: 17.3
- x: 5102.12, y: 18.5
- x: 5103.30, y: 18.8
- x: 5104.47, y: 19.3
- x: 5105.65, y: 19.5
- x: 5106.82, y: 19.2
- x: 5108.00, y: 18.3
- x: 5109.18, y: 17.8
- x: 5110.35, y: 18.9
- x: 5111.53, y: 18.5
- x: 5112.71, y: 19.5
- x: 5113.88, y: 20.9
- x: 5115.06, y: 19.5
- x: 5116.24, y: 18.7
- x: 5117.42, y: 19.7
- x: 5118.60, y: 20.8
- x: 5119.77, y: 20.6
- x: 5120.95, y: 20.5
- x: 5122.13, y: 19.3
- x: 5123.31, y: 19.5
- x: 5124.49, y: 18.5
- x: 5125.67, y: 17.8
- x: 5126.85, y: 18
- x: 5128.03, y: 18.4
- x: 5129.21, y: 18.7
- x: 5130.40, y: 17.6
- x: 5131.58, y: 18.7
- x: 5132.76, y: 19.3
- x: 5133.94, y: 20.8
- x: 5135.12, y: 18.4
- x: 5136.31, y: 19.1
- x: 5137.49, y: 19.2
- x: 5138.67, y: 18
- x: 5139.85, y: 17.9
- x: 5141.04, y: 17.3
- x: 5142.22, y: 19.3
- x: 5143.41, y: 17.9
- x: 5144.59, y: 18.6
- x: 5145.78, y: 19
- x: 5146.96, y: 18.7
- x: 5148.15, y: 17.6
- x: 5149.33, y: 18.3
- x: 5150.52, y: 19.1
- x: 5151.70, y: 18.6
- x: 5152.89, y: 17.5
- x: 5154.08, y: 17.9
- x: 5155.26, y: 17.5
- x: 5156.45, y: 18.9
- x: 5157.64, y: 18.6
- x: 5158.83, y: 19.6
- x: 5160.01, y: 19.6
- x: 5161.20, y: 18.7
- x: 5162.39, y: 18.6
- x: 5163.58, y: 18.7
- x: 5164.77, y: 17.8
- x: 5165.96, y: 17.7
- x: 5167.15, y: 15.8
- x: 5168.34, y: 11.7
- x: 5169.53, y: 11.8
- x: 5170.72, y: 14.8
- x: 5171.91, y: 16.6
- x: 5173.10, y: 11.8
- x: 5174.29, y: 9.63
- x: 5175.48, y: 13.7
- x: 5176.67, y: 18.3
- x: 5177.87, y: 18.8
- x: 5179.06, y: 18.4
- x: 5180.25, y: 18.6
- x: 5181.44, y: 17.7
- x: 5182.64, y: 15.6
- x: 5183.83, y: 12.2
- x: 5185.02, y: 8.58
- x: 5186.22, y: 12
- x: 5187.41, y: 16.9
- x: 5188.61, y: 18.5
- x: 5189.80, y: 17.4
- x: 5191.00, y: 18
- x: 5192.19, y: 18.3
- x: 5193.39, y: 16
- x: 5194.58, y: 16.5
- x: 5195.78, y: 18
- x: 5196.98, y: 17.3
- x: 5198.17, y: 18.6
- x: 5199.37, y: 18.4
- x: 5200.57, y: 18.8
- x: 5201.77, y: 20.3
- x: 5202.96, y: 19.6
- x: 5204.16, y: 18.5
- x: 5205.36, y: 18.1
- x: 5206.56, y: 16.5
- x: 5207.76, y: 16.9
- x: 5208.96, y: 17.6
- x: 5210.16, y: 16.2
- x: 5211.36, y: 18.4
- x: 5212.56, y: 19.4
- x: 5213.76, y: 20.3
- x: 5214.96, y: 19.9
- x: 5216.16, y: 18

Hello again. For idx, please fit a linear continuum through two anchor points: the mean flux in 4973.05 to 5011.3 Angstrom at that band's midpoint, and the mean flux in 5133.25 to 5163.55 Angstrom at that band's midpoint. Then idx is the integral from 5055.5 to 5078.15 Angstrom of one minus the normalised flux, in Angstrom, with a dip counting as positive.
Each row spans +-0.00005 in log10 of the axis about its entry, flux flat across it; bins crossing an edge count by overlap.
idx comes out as -0.78 Angstrom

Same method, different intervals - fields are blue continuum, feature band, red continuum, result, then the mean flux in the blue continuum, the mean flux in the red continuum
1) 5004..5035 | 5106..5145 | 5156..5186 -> -4.9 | 18.7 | 16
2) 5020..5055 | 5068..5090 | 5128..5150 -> -0.2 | 19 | 18.6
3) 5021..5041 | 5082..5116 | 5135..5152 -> -0.6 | 19.1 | 18.5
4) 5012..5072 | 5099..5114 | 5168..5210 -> -0.7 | 19.1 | 16.3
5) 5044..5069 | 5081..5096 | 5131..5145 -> 0.1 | 19.7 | 18.7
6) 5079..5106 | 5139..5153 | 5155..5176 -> -1.2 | 18.9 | 16.2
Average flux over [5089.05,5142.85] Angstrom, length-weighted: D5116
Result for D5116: 19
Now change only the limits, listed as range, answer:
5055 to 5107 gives 19.2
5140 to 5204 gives 17.1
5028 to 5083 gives 19.2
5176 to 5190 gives 16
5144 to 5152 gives 18.6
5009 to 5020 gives 18.5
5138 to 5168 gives 18.2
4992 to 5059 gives 19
